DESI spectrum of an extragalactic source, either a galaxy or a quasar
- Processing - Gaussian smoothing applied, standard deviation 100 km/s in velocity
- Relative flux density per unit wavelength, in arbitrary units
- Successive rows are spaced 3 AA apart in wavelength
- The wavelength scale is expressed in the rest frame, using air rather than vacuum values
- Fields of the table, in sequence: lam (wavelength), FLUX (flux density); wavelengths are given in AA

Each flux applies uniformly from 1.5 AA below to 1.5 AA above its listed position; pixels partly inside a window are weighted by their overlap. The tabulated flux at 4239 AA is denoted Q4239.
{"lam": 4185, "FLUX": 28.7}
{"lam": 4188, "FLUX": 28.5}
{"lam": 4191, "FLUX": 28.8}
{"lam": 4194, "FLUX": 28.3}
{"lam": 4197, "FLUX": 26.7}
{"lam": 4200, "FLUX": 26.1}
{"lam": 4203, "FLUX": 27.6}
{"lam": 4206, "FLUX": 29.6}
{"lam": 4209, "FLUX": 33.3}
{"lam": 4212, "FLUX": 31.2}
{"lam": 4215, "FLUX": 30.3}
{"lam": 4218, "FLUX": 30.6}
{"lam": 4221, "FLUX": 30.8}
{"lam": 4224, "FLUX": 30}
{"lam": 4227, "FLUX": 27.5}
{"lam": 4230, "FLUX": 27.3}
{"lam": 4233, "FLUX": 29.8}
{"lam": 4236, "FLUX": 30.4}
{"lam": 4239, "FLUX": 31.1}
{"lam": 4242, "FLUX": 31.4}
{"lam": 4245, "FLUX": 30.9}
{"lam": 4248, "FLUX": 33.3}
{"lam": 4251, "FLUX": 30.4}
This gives 31.1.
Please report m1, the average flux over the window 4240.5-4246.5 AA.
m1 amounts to 31.1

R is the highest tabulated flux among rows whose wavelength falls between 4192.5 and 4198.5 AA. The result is 28.3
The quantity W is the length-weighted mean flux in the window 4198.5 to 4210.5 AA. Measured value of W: 29.2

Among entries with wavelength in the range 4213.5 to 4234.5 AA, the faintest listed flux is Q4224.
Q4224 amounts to 27.3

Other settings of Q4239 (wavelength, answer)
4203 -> 27.6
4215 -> 30.3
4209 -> 33.3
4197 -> 26.7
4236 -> 30.4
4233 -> 29.8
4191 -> 28.8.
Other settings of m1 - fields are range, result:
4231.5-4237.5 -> 30.1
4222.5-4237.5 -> 29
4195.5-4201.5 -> 26.4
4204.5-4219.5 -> 31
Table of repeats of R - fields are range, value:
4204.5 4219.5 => 33.3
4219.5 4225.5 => 30.8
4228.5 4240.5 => 31.1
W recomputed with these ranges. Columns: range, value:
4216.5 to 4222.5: 30.7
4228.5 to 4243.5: 30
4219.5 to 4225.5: 30.4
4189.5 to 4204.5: 27.5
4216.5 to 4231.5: 29.2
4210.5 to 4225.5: 30.6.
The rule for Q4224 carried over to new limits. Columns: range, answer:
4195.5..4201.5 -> 26.1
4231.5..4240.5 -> 29.8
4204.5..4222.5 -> 29.6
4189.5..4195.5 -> 28.3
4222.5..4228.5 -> 27.5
